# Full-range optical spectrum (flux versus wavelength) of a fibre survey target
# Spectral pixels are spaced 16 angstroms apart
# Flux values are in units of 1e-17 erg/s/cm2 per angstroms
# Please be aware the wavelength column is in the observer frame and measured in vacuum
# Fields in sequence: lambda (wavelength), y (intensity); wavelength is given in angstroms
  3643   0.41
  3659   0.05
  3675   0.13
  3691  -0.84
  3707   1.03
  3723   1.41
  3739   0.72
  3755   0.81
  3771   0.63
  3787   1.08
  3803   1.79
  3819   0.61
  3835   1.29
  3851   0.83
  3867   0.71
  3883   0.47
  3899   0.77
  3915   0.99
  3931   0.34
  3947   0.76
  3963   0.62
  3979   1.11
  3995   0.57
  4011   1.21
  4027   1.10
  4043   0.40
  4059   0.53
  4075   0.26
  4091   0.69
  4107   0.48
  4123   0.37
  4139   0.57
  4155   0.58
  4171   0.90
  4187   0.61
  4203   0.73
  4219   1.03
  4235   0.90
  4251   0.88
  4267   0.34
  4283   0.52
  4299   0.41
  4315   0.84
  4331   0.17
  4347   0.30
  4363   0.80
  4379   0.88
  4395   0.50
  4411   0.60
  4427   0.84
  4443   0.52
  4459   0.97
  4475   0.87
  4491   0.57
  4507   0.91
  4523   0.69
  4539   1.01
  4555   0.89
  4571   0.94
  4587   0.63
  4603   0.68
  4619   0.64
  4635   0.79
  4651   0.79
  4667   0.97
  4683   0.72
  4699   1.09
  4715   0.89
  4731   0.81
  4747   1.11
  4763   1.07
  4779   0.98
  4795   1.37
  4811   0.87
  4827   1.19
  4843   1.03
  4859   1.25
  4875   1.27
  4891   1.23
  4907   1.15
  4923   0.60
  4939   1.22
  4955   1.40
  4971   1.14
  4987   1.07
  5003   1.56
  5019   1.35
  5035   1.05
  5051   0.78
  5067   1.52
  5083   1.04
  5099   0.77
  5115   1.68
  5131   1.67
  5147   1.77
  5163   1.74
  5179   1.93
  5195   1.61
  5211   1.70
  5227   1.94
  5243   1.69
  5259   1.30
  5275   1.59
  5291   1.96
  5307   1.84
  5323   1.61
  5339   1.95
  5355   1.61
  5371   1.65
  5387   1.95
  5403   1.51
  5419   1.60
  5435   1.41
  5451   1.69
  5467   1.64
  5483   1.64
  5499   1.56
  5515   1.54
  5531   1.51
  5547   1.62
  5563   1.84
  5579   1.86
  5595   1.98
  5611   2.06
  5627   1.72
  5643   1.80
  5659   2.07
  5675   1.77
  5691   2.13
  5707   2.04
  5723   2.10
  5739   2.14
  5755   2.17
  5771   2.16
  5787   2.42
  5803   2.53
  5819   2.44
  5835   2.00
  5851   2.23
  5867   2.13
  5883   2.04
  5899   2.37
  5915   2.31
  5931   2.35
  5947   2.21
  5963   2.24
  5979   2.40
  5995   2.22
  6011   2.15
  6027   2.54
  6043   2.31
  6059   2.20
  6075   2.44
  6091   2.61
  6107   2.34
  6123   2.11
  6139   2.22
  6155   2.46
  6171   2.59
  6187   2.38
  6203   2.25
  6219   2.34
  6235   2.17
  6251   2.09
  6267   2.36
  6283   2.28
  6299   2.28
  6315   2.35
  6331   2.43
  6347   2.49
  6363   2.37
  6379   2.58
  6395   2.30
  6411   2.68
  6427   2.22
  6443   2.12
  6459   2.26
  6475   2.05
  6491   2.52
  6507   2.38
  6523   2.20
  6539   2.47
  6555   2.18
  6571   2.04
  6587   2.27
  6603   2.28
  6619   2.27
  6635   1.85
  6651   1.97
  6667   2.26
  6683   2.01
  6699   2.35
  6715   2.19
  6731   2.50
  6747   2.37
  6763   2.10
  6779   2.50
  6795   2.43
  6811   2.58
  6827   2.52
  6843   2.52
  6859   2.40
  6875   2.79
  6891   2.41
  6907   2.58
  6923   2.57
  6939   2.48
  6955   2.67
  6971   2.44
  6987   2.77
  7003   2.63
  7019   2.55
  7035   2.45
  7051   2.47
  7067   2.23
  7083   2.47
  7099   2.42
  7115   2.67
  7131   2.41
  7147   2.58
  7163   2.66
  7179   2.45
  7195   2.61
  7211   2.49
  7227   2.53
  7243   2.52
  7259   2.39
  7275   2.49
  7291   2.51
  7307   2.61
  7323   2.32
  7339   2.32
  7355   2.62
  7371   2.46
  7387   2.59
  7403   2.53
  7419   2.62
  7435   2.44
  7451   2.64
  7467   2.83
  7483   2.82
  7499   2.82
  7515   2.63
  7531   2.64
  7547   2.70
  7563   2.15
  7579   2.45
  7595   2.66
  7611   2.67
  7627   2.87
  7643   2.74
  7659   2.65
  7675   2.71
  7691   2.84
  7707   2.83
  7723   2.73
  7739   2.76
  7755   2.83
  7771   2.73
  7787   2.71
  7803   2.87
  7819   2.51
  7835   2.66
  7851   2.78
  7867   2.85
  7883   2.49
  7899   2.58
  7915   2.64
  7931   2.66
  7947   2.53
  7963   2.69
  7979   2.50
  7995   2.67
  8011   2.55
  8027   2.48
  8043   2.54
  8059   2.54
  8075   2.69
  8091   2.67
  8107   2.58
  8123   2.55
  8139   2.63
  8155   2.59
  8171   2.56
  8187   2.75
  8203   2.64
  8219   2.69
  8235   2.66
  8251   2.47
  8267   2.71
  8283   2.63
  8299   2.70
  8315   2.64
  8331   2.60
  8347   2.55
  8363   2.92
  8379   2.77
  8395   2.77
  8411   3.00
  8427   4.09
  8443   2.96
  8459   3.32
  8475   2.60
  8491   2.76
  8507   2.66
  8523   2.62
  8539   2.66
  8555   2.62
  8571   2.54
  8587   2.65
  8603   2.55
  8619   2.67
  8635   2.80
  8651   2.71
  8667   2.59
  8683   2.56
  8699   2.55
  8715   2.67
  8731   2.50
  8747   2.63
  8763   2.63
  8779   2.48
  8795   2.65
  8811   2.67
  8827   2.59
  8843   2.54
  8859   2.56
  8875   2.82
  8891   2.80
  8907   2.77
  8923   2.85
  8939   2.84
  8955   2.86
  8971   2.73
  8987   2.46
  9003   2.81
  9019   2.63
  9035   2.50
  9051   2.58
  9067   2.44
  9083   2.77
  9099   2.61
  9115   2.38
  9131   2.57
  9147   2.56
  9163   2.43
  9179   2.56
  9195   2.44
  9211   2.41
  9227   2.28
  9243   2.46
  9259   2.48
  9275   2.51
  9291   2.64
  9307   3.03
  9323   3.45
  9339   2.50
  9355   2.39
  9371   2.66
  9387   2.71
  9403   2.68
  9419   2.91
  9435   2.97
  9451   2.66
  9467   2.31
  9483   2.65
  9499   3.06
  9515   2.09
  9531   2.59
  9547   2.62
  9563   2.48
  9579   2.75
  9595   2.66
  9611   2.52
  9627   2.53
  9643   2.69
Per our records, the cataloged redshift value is 0.28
